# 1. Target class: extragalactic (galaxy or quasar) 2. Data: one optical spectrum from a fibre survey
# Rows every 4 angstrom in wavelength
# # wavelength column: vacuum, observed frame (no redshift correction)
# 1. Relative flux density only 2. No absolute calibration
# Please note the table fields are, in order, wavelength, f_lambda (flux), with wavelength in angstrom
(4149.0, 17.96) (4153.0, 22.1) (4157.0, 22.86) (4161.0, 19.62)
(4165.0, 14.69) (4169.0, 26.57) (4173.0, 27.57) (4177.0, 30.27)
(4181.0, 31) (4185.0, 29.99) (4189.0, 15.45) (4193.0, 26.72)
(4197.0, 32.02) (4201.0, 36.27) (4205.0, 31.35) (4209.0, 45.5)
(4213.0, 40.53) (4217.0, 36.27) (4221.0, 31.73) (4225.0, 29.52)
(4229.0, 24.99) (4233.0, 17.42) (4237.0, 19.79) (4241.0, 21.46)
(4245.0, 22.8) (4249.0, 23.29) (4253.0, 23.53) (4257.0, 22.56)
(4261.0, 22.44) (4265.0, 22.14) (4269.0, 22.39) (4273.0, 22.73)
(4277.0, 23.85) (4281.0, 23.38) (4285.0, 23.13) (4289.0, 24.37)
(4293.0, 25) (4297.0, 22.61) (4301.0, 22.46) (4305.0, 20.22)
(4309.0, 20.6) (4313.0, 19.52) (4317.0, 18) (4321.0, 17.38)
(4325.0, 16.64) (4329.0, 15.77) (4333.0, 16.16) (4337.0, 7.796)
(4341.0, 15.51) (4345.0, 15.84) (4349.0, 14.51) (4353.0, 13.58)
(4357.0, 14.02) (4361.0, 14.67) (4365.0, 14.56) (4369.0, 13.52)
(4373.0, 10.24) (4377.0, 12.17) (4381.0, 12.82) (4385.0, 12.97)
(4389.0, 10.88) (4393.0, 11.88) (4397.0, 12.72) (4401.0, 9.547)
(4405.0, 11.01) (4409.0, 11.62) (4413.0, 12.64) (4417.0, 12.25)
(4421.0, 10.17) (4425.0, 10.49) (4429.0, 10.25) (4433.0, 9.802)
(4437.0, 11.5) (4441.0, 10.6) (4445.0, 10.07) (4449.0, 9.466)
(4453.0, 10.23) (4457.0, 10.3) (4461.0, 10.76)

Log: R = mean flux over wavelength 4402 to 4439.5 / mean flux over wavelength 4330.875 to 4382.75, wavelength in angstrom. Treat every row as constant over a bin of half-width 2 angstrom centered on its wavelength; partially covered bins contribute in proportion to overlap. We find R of 0.82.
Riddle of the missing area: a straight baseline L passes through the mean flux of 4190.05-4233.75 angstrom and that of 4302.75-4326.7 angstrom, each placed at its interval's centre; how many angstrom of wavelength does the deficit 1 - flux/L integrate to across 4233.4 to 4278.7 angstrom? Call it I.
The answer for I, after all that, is 6.8 angstrom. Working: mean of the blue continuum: 32.1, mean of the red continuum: 18.8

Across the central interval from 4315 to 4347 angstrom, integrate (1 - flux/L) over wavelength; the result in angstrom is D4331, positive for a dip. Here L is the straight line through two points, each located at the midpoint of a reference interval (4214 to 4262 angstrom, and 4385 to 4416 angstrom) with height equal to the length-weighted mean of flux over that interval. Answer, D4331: 3.7 angstrom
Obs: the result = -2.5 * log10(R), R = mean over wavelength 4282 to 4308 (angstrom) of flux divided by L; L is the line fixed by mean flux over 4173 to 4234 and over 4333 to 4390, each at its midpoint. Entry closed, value -0.11 mag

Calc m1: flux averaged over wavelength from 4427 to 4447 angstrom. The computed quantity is 10.4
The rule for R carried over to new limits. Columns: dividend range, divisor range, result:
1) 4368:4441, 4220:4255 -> 0.48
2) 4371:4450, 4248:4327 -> 0.51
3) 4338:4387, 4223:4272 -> 0.60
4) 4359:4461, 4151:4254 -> 0.42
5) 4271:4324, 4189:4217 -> 0.64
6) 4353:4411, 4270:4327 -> 0.58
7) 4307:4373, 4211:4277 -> 0.61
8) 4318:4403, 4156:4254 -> 0.50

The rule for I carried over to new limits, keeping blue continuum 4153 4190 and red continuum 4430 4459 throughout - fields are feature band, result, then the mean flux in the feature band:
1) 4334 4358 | 2.65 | 13.6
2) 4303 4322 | -2.39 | 19.2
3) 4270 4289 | -4.63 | 23.3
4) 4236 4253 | -1.31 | 22.2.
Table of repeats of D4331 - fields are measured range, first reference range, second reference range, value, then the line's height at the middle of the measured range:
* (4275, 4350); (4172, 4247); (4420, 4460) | 6.1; 20.6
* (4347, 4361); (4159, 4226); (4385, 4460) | 2.0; 16.5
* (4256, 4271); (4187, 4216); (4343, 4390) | 1.8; 25.4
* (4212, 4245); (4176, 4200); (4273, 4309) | -1.3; 25.9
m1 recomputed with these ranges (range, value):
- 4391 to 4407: 11.3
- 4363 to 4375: 12.8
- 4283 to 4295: 24.2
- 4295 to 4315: 21.1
